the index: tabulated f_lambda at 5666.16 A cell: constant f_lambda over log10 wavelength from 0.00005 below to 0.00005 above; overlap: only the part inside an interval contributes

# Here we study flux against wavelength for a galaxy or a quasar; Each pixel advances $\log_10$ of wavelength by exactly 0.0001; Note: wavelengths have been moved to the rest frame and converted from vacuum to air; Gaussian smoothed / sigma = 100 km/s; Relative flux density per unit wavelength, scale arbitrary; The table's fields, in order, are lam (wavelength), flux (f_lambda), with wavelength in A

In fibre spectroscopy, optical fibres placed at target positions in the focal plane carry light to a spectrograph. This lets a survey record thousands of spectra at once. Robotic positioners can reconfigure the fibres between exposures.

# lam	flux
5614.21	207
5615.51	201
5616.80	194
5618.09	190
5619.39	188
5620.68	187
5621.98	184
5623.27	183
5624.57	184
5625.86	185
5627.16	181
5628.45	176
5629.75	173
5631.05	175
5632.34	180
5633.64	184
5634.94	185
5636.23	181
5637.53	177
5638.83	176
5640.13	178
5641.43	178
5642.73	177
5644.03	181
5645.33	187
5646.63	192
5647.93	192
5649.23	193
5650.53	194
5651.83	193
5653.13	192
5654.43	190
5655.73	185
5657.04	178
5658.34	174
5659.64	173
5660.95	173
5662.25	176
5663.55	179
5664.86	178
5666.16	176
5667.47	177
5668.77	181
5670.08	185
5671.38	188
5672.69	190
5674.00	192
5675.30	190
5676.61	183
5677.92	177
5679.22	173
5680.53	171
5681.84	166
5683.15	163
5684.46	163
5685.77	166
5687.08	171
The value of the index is 176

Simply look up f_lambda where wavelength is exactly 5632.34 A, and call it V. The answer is 180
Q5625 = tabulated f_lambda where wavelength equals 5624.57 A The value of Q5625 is 184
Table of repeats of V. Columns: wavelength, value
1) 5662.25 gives 176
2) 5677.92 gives 177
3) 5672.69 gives 190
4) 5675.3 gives 190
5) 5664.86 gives 178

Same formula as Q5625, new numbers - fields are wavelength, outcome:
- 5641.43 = 178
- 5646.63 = 192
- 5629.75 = 173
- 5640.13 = 178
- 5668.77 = 181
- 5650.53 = 194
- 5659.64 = 173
